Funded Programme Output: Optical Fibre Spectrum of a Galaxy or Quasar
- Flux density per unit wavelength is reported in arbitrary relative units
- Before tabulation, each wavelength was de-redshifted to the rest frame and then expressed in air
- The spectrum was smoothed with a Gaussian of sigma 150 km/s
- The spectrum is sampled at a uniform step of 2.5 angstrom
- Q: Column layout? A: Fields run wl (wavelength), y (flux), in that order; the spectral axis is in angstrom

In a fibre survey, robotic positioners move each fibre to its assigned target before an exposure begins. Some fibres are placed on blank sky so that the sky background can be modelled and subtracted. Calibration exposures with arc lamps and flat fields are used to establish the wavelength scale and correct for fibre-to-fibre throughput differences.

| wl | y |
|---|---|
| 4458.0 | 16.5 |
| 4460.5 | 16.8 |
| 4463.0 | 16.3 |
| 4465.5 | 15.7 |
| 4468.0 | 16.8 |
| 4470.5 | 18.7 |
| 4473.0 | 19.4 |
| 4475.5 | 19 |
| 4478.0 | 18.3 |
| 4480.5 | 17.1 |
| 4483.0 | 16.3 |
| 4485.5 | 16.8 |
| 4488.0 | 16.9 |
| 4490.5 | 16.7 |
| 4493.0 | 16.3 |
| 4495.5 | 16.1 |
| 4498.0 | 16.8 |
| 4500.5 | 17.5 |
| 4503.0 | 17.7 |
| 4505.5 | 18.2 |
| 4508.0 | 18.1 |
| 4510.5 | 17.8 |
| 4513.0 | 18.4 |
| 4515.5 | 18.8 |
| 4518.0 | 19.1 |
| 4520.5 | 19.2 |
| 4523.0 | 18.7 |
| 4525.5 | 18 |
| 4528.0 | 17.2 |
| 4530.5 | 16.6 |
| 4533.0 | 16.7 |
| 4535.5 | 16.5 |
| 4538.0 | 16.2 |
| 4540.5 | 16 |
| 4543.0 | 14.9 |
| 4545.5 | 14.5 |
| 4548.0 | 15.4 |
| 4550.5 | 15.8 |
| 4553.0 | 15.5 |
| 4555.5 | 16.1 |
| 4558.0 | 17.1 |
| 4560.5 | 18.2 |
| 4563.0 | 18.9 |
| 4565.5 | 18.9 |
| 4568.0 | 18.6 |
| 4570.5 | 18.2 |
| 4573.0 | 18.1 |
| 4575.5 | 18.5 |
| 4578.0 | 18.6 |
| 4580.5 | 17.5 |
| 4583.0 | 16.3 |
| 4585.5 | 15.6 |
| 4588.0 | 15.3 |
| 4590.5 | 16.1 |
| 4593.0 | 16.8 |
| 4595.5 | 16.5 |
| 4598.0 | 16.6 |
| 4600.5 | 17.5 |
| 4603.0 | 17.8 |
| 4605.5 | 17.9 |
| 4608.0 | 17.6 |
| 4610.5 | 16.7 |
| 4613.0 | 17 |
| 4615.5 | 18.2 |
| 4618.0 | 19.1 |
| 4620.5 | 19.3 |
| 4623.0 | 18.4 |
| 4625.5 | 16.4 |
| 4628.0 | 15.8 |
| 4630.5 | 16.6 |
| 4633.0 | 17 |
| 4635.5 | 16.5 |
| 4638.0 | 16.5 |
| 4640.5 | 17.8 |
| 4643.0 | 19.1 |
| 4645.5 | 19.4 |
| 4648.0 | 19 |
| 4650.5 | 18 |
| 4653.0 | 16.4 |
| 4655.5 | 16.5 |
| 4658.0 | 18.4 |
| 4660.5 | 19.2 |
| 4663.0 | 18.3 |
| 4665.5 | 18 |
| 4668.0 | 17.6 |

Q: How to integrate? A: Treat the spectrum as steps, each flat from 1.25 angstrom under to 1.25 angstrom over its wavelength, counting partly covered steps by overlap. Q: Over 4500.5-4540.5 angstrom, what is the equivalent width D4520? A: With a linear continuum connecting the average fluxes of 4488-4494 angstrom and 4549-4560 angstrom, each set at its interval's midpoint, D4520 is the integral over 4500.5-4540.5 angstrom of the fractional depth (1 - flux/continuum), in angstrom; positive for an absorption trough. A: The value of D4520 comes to -3.2 angstrom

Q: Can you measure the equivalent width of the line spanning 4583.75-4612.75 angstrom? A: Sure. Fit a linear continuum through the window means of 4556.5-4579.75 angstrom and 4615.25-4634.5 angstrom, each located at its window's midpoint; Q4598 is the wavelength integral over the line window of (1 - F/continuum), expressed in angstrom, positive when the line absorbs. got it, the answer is 1.84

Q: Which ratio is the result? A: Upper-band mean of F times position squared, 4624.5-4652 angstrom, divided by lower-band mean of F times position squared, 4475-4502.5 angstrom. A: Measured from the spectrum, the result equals 1.09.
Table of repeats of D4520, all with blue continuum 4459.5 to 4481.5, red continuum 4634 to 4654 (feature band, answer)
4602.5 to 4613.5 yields 0.2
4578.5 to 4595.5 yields 1.3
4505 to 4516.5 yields -0.4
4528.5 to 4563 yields 2.8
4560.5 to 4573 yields -0.6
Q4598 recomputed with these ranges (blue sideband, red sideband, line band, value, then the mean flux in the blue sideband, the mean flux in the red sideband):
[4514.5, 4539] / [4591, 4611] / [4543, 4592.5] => 1.3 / 17.7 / 17.2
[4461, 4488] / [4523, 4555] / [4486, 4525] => -2.1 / 17.4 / 16.2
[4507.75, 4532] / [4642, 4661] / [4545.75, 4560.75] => 1.7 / 18.2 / 18.2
